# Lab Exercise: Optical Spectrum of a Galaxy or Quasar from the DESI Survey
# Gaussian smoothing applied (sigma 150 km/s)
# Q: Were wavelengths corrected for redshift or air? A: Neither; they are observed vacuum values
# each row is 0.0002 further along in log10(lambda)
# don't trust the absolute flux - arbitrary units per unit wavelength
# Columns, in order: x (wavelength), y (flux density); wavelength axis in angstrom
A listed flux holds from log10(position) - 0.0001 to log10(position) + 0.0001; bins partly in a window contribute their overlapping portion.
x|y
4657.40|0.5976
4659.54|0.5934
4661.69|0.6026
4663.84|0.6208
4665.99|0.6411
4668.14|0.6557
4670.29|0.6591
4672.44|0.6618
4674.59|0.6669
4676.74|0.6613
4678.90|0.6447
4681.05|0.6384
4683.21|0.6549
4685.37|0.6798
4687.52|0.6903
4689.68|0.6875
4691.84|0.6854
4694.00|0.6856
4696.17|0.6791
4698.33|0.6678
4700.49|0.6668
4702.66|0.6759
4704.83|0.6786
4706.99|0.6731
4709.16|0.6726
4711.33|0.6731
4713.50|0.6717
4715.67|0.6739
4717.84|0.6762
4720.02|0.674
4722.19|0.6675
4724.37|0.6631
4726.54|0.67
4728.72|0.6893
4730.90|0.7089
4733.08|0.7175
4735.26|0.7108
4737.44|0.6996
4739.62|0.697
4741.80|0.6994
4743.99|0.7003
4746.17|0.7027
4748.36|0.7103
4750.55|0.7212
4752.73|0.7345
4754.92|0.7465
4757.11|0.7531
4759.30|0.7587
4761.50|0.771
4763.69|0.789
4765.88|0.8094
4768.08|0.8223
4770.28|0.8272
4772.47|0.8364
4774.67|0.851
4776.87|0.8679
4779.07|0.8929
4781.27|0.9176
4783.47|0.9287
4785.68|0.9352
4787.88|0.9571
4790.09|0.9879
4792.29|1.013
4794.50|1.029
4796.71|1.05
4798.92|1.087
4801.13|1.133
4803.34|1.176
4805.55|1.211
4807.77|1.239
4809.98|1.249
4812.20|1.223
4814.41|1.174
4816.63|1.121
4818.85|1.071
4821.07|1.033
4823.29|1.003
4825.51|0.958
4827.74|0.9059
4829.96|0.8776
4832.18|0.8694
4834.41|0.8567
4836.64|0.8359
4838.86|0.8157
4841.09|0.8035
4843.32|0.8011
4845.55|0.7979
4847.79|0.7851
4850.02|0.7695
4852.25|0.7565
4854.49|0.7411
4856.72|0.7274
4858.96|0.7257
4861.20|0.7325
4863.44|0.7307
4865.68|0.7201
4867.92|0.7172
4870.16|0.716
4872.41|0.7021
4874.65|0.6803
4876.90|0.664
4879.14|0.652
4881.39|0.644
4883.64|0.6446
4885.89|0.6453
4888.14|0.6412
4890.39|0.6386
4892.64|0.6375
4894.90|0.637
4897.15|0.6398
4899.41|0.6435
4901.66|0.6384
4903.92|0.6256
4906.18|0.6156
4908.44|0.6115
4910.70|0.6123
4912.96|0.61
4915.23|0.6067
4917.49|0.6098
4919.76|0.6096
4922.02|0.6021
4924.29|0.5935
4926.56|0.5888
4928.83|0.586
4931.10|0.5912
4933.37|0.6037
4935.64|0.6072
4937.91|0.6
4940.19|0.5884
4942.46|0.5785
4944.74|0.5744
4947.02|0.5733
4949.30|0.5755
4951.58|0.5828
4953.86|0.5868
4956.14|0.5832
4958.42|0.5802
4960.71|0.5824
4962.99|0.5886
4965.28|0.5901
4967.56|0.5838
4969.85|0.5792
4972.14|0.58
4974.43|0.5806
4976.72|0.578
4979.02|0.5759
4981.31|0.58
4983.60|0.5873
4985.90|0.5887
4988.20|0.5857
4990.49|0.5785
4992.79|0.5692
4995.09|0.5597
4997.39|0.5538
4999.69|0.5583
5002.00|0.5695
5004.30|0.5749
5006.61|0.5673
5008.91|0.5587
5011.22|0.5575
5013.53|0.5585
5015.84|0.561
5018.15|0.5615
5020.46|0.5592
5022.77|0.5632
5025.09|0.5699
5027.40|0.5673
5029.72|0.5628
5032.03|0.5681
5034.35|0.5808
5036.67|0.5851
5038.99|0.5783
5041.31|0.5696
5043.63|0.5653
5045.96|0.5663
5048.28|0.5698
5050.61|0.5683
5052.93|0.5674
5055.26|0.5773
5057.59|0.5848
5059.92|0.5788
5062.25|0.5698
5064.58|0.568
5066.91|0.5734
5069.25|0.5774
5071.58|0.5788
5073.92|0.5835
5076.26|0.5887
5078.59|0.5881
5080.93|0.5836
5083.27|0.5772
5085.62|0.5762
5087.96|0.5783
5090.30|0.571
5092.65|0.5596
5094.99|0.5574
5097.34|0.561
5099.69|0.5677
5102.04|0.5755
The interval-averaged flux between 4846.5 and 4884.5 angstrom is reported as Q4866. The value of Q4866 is 0.713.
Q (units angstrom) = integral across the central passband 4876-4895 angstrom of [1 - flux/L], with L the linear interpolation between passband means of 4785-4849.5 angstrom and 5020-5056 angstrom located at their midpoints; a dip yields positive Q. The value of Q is 4.8 angstrom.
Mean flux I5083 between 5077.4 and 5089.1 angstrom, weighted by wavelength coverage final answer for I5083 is 0.581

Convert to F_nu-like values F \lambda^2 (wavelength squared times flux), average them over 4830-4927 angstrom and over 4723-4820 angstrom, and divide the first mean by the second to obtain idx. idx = 0.8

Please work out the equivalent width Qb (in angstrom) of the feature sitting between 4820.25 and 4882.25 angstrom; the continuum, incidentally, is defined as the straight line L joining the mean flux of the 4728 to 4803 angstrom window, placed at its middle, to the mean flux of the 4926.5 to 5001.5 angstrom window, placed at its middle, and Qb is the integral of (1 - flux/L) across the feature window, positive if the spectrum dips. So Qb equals -4.9 angstrom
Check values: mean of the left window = 0.836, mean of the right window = 0.582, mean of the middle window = 0.786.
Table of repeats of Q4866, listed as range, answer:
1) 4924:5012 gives 0.58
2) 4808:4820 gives 1.17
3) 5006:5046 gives 0.567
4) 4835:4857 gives 0.787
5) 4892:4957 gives 0.604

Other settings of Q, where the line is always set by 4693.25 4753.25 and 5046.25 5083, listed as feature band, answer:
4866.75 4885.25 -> -1.1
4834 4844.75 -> -2.8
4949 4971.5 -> 1.0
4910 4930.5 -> 0.7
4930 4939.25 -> 0.3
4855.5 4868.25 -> -1.7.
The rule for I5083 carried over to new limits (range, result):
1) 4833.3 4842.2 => 0.828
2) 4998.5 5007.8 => 0.567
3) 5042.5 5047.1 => 0.565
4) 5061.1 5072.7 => 0.574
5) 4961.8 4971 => 0.586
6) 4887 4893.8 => 0.639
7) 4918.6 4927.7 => 0.598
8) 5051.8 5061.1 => 0.577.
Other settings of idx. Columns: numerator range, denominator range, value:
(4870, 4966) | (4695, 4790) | 0.88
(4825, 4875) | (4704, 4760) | 1.18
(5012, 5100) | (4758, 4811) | 0.66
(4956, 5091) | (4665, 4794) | 0.88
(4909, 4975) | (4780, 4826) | 0.58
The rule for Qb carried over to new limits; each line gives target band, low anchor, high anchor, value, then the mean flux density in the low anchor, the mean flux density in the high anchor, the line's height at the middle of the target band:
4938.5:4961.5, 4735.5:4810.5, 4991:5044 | 2.6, 0.887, 0.566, 0.655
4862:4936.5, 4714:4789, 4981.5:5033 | 1.4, 0.764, 0.568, 0.65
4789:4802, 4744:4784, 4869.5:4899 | -4.9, 0.798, 0.656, 0.761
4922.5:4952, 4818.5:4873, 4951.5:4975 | 2.2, 0.815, 0.584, 0.635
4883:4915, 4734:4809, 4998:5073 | 4.3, 0.877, 0.569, 0.728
